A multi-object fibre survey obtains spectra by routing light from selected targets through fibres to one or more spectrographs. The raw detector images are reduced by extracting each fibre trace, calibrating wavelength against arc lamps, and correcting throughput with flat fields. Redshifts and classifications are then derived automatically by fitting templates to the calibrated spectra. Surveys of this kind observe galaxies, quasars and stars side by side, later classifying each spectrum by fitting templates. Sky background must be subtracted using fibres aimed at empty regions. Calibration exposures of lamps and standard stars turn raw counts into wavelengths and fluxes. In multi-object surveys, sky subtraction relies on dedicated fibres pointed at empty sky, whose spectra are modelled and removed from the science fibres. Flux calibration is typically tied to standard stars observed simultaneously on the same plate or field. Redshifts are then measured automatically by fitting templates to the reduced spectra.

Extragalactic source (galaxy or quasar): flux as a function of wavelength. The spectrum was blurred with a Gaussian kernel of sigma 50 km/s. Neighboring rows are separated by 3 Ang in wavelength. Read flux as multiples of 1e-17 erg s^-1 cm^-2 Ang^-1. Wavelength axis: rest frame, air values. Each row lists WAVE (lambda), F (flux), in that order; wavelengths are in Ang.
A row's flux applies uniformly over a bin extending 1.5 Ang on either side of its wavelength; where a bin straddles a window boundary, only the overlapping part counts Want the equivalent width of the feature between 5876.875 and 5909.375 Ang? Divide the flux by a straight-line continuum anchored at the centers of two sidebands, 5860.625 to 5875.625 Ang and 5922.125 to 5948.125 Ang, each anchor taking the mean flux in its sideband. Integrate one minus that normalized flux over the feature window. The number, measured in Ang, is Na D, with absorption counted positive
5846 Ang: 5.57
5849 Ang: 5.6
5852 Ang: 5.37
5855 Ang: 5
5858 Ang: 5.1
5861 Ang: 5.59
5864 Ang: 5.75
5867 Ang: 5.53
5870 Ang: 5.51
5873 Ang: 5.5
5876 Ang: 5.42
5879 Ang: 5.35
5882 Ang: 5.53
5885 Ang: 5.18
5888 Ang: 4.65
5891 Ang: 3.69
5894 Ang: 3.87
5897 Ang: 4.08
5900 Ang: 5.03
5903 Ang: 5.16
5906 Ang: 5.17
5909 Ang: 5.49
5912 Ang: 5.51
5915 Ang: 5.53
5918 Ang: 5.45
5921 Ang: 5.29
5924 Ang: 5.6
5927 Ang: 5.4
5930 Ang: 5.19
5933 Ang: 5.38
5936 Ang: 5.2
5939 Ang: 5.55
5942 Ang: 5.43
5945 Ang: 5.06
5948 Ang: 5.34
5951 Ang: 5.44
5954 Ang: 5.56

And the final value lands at 3.90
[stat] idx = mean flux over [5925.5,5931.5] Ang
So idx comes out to 5.3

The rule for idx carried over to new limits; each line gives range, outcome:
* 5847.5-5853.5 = 5.48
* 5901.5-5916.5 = 5.37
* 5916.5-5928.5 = 5.43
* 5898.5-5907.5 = 5.12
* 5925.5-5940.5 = 5.34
